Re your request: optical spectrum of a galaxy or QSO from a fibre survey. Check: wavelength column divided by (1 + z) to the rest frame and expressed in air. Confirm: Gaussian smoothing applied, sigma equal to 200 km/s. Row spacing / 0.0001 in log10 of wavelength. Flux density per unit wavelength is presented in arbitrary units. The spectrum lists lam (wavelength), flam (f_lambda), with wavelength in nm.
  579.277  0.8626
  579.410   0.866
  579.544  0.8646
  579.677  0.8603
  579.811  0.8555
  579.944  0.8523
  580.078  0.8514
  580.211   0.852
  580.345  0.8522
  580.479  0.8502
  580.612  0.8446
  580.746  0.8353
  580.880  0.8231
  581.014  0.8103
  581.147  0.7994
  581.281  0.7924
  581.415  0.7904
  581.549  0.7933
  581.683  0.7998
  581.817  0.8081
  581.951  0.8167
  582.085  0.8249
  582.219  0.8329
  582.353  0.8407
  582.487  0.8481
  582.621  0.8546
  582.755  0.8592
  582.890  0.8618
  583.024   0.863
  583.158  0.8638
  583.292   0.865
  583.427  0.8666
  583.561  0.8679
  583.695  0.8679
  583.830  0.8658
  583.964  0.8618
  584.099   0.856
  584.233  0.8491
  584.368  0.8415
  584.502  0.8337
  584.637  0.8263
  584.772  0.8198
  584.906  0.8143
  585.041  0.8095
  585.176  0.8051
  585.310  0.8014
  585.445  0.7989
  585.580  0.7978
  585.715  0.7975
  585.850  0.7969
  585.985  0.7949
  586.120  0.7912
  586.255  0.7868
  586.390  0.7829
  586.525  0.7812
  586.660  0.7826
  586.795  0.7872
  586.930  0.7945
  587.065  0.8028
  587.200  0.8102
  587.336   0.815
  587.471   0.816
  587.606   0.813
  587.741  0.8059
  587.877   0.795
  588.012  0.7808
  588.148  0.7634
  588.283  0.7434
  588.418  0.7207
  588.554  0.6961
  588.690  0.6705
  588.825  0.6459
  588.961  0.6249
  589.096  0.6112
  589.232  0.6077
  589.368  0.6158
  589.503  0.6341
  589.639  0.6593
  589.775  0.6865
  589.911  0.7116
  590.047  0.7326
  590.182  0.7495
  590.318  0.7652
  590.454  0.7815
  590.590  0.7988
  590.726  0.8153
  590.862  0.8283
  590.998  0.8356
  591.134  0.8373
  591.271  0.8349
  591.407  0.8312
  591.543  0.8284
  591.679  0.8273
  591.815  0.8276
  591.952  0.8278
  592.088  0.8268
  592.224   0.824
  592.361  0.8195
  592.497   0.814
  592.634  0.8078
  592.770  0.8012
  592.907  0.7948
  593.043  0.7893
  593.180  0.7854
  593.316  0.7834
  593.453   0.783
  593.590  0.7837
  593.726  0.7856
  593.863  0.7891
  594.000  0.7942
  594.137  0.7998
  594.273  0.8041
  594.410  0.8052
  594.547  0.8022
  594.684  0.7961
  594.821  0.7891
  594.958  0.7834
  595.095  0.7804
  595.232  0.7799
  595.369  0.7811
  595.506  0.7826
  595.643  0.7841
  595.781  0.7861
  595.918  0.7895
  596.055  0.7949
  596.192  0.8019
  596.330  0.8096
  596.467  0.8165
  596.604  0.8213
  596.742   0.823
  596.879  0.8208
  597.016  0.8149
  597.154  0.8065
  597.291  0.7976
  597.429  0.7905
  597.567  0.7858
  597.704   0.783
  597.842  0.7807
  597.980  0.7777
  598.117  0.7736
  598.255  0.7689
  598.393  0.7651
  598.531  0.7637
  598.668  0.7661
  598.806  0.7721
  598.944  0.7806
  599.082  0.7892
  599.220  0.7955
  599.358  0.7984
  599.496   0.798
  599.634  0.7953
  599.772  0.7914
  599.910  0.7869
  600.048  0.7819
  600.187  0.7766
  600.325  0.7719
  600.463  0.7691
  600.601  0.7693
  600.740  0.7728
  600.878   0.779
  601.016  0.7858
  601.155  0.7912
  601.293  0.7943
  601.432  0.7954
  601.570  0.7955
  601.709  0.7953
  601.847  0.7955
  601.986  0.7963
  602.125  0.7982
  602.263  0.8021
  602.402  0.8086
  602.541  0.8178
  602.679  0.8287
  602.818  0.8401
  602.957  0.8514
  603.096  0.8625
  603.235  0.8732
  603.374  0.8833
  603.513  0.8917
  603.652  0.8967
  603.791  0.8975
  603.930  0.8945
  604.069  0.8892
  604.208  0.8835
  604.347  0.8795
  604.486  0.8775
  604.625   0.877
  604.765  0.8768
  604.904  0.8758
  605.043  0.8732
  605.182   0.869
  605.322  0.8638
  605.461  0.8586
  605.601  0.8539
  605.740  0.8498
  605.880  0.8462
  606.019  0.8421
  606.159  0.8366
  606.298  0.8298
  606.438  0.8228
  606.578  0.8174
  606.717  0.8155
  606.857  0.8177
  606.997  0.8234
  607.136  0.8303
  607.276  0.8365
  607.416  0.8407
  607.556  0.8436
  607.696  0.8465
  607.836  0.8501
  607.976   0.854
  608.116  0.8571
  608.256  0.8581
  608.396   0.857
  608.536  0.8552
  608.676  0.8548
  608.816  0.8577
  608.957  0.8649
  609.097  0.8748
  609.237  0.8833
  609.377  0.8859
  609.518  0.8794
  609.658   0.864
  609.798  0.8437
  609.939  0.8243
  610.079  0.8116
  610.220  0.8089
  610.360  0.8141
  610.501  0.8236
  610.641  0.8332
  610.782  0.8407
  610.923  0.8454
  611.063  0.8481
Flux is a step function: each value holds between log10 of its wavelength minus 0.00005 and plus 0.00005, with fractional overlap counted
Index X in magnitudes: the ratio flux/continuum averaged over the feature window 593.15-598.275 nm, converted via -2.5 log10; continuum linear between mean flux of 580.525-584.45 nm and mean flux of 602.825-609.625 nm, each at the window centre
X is 0.07 mag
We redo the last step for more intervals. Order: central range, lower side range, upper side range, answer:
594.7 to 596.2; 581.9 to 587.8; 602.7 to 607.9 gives 0.07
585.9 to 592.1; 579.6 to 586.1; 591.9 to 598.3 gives 0.07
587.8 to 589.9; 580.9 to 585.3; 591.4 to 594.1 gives 0.19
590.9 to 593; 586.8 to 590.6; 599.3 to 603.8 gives -0.10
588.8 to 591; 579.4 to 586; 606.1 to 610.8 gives 0.18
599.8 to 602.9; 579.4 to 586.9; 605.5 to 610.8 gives 0.06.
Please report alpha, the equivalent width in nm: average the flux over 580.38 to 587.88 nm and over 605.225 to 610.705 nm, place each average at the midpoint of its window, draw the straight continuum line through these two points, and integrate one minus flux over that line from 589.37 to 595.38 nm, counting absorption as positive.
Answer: 0.31 nm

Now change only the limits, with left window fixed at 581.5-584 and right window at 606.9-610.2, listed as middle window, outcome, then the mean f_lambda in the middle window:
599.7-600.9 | 0.10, 0.778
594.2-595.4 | 0.08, 0.792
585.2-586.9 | 0.11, 0.792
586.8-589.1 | 0.26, 0.753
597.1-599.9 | 0.21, 0.784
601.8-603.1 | 0.05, 0.818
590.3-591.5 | 0.04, 0.816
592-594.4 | 0.14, 0.8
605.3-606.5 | 0.01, 0.844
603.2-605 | -0.07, 0.885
